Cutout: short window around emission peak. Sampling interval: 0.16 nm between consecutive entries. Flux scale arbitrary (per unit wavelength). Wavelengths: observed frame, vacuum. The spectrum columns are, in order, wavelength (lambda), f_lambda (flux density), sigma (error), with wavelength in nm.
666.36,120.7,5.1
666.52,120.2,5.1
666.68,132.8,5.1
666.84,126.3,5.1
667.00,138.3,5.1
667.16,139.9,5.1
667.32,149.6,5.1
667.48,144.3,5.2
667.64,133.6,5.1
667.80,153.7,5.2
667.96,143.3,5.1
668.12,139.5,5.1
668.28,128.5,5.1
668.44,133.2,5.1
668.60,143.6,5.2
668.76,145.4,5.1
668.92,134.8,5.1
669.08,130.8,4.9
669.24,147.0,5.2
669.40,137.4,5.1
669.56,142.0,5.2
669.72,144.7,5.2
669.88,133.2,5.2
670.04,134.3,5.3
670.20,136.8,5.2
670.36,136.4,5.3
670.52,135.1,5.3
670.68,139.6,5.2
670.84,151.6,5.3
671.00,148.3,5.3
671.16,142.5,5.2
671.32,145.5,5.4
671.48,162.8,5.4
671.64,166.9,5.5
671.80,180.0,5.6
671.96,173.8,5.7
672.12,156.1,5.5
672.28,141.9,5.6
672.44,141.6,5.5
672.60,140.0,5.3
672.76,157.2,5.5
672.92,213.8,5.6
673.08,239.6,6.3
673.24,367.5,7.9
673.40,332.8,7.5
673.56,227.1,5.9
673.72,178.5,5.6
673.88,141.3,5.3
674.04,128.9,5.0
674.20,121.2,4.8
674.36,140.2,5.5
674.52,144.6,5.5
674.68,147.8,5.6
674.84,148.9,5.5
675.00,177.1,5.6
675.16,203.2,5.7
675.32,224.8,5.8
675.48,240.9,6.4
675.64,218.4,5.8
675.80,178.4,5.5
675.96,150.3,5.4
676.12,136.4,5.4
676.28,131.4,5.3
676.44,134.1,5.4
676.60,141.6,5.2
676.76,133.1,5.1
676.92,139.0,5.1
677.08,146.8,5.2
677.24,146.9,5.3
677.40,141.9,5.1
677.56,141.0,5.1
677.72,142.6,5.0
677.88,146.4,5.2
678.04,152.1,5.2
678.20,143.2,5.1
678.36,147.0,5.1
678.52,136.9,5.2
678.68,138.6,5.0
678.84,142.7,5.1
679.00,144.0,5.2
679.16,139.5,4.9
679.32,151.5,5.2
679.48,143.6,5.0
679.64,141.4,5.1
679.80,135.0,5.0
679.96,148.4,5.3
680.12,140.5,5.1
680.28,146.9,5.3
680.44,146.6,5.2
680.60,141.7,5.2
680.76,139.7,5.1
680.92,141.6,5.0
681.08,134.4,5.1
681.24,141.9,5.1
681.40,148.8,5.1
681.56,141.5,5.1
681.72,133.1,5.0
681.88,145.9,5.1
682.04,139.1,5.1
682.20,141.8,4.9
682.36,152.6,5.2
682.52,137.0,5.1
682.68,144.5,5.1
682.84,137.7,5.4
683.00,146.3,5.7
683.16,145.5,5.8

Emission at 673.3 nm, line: H-alpha 6563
